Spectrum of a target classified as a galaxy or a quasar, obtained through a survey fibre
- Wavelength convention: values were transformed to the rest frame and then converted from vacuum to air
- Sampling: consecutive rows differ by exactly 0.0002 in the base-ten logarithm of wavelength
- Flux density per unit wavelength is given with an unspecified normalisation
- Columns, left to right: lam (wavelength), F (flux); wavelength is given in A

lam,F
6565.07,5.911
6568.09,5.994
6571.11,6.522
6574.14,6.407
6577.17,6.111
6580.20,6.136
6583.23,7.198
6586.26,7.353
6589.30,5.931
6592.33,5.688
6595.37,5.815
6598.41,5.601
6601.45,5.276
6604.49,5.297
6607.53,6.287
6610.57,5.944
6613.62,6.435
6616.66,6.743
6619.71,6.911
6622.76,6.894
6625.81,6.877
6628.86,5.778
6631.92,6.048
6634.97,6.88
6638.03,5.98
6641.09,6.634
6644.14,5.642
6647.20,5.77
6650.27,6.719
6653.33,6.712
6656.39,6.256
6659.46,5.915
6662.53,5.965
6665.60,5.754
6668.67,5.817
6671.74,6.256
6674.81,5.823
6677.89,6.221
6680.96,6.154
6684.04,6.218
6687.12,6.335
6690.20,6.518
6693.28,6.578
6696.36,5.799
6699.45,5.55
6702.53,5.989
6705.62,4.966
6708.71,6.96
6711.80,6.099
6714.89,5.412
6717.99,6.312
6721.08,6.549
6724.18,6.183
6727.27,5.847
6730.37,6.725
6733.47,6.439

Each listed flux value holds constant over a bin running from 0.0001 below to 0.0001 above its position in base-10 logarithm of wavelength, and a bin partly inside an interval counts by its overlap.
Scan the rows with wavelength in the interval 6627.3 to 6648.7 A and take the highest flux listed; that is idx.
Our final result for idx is 6.88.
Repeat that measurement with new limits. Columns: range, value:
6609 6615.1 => 6.435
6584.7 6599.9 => 7.353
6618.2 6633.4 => 6.911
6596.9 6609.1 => 6.287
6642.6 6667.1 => 6.719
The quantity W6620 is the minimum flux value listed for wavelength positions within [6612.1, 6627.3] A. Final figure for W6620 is 6.435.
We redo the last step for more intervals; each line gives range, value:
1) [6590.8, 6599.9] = 5.601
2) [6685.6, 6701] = 5.55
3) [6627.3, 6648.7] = 5.642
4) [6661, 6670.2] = 5.754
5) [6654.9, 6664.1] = 5.915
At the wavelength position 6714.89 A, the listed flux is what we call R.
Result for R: 5.412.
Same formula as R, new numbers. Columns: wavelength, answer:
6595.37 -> 5.815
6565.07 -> 5.911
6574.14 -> 6.407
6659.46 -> 5.915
